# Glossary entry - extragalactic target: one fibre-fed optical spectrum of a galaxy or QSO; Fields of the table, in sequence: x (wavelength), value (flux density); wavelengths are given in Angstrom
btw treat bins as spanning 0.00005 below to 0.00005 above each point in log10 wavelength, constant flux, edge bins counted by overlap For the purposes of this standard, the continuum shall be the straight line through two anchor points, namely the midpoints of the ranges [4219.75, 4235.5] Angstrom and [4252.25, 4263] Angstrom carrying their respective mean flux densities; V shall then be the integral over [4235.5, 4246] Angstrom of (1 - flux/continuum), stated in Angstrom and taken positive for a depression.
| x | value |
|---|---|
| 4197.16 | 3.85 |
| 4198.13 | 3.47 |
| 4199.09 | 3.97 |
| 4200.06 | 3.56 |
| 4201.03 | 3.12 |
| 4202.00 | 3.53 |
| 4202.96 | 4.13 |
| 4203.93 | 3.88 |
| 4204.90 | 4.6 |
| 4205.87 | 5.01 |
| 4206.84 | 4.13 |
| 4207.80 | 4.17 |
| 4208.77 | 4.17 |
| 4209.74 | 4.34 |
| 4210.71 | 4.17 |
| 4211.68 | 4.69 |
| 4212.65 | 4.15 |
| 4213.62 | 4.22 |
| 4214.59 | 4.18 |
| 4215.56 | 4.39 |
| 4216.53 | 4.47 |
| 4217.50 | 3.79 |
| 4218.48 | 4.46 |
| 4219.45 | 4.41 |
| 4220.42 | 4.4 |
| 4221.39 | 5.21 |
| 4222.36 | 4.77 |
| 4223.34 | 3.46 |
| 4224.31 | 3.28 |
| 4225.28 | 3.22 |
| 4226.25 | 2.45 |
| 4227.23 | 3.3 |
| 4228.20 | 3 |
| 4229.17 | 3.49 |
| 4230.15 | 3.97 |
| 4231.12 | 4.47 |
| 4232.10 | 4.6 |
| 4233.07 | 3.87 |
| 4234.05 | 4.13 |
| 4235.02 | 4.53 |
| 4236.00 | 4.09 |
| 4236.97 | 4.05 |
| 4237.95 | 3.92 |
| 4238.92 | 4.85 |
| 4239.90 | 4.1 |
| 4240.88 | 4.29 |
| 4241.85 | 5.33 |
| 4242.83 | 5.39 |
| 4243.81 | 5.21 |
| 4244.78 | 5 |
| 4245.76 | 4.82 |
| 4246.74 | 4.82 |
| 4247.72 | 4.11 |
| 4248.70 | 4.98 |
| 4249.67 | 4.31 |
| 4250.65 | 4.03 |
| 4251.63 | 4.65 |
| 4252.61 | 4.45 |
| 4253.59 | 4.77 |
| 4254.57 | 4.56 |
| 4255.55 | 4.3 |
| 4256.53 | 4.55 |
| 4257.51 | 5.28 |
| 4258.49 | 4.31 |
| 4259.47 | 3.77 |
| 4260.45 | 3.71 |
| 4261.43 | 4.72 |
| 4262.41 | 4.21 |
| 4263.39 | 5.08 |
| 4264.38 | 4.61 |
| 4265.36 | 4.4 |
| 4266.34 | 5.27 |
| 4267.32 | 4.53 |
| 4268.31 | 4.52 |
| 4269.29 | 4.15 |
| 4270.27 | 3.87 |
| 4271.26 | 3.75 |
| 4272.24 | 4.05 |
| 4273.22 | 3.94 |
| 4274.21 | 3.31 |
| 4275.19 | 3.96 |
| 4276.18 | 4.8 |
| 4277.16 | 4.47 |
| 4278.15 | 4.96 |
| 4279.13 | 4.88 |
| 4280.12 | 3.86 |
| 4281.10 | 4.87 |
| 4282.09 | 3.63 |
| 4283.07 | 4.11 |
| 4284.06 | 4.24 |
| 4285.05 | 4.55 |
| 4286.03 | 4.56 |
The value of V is -1.3 Angstrom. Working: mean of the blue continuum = 3.89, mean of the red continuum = 4.43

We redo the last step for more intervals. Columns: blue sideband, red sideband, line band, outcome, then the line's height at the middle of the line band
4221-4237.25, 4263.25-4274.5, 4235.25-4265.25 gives -3.4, 4.09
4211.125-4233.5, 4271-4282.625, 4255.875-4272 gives -0.9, 4.17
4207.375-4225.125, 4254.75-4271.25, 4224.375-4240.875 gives 1.7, 4.31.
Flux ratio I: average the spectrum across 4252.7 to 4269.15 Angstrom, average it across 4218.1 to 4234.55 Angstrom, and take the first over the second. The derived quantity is 1.2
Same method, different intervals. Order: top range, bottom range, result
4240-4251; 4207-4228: 1.17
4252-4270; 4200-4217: 1.08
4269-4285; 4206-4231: 1.04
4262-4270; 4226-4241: 1.16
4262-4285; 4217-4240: 1.08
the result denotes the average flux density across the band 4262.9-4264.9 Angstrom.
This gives 4.82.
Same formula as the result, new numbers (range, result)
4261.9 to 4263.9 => 4.63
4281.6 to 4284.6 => 4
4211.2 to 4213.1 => 4.42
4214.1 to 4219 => 4.26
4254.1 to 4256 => 4.43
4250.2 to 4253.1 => 4.38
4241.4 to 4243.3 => 5.35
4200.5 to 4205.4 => 3.85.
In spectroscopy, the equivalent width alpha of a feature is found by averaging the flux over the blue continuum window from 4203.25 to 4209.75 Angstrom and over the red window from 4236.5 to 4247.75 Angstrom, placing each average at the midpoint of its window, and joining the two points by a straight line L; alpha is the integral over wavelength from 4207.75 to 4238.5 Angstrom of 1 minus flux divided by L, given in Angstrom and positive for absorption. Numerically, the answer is 2.9 Angstrom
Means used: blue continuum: 4.32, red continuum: 4.68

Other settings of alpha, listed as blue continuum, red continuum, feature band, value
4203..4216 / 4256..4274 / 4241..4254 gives -1.21 Angstrom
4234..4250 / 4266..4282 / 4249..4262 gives 0.15 Angstrom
